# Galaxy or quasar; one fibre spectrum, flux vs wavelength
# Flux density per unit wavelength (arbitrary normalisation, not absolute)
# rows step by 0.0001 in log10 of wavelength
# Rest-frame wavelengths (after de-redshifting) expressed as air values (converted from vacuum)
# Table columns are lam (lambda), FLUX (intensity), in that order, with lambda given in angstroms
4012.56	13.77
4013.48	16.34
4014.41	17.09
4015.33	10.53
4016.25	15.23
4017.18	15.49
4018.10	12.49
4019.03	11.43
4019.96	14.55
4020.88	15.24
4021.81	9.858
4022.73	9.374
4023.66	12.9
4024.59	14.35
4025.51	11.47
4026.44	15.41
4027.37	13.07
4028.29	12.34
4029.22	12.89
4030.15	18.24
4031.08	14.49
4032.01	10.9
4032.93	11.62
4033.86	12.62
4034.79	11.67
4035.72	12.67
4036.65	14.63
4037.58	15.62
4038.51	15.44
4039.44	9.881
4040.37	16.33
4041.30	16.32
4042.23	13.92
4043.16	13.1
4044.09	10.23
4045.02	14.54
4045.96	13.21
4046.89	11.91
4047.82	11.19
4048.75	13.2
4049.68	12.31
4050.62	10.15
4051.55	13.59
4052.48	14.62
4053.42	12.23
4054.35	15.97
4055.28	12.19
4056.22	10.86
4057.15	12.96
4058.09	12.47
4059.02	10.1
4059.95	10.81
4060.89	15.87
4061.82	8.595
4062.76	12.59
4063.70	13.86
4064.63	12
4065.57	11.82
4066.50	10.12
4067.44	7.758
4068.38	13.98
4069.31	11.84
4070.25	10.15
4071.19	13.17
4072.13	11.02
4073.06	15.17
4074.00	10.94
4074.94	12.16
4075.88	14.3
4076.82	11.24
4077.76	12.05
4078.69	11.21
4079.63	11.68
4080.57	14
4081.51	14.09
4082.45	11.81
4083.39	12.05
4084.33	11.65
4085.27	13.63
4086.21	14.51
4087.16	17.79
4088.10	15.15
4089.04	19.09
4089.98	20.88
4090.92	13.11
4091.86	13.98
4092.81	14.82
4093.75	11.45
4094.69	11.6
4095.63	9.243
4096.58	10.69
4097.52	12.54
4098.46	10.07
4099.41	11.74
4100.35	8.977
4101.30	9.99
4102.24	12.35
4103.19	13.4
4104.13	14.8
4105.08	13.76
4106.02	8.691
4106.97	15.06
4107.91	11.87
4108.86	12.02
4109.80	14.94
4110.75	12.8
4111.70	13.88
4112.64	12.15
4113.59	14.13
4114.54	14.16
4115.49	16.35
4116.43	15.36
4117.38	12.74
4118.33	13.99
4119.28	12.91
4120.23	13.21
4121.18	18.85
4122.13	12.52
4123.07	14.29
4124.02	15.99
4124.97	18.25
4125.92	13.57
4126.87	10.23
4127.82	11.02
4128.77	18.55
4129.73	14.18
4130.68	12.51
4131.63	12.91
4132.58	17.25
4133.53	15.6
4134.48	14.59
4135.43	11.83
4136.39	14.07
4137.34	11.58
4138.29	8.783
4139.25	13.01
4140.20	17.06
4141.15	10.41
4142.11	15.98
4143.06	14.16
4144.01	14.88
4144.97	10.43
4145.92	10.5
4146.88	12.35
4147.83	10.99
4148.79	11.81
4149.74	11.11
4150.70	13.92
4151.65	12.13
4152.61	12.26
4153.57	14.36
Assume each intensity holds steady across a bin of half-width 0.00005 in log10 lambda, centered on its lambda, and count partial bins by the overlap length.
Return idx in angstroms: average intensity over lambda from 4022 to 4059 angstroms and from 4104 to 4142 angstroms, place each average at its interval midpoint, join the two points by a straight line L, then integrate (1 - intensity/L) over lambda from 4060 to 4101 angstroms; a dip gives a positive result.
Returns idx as 2.3 angstroms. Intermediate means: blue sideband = 13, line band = 12.6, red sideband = 13.8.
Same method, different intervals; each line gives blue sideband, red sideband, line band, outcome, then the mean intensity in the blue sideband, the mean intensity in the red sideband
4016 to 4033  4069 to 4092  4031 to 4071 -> 2.4 angstroms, 13.2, 13.5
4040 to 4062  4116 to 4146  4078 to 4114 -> 0.9 angstroms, 12.8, 13.8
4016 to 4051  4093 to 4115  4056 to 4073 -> 1.3 angstroms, 13.2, 12.2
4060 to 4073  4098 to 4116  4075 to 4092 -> -2.5 angstroms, 11.8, 12.7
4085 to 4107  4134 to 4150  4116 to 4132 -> -1.7 angstroms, 13.2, 12.6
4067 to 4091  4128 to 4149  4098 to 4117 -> 0.7 angstroms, 13.3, 13.3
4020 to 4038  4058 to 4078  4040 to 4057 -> -0.7 angstroms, 13.2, 11.9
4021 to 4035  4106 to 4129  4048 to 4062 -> 0.8 angstroms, 12.8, 14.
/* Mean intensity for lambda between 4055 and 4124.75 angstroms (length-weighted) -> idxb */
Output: 12.9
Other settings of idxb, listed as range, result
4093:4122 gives 12.8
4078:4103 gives 13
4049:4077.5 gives 12.2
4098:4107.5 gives 11.9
